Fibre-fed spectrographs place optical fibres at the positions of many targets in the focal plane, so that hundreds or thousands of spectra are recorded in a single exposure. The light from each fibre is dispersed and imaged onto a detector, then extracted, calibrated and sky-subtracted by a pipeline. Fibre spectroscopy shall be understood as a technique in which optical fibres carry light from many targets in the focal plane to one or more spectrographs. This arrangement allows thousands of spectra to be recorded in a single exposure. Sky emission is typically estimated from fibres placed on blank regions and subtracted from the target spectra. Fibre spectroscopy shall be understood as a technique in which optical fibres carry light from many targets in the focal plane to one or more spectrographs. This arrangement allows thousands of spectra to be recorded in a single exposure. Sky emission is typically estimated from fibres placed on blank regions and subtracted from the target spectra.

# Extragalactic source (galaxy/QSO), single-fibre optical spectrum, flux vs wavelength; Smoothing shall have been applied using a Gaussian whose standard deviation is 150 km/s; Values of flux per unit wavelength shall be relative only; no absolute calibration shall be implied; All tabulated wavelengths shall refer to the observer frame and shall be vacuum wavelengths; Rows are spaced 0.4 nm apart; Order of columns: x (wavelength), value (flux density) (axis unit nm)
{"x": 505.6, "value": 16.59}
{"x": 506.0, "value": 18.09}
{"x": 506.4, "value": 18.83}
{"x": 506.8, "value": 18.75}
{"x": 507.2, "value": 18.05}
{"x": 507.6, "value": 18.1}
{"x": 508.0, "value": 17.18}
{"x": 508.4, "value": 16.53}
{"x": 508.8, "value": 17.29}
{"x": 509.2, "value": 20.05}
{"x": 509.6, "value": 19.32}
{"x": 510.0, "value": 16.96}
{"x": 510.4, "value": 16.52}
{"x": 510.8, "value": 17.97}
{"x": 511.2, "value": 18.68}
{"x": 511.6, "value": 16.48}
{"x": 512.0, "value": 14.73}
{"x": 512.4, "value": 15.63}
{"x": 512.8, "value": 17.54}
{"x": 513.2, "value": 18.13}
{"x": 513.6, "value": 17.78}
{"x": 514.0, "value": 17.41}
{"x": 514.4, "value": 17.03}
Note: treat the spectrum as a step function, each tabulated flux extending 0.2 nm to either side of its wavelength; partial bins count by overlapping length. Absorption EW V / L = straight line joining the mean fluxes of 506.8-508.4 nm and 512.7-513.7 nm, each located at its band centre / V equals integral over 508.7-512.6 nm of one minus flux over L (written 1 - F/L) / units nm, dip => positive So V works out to 0.10 nm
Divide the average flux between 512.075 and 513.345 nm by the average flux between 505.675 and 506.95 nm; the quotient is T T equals 0.9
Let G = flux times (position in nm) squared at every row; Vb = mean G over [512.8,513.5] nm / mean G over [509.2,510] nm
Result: 1.0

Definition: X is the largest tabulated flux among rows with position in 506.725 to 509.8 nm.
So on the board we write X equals 20.05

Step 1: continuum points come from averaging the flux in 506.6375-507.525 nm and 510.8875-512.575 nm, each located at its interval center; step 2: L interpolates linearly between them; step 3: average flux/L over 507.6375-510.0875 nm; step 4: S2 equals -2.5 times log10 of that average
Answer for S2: -0.020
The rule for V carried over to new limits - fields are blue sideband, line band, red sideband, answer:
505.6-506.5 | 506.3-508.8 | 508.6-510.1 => 0.06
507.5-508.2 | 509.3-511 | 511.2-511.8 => -0.05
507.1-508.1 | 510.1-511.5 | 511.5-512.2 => -0.13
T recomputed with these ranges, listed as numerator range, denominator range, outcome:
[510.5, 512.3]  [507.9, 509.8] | 0.93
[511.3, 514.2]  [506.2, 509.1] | 0.94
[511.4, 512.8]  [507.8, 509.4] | 0.89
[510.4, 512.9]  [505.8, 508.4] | 0.93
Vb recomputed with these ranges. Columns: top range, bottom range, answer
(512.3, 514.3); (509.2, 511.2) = 0.98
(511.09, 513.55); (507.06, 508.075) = 0.96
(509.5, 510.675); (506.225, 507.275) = 0.95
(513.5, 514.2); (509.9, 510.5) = 1.06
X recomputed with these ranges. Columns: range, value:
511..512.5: 18.68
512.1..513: 17.54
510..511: 17.97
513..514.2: 18.13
